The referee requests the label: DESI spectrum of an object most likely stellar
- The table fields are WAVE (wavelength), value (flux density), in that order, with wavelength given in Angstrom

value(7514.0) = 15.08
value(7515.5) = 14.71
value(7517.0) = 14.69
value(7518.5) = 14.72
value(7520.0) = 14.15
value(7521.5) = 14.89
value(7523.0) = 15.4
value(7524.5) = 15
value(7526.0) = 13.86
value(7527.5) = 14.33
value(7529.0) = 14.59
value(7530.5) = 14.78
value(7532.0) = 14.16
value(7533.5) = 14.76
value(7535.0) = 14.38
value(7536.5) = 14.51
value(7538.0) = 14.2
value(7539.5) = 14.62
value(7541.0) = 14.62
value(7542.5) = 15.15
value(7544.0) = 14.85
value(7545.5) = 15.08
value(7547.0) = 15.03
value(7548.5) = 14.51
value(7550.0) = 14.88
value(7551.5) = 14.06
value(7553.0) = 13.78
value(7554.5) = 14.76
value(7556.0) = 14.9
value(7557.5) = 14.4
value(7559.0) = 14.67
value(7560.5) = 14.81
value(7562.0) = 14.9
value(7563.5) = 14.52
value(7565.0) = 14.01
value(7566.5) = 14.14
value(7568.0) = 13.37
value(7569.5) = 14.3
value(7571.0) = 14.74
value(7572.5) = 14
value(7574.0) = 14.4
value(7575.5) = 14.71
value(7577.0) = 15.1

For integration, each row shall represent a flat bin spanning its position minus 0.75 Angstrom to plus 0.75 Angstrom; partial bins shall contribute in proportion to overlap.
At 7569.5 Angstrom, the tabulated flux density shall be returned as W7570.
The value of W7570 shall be 14.3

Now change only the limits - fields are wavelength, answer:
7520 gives 14.15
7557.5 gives 14.4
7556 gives 14.9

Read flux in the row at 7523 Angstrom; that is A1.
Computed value 15.4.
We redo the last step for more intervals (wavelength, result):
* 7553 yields 13.78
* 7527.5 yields 14.33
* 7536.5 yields 14.51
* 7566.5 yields 14.14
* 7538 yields 14.2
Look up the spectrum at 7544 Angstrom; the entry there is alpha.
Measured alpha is 14.85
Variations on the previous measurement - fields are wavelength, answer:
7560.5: 14.81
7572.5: 14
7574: 14.4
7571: 14.74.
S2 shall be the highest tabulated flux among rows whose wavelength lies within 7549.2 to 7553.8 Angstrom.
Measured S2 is 14.88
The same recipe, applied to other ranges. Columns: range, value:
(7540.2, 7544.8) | 15.15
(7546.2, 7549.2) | 15.03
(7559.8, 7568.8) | 14.9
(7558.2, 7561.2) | 14.81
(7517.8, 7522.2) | 14.89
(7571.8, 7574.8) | 14.4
